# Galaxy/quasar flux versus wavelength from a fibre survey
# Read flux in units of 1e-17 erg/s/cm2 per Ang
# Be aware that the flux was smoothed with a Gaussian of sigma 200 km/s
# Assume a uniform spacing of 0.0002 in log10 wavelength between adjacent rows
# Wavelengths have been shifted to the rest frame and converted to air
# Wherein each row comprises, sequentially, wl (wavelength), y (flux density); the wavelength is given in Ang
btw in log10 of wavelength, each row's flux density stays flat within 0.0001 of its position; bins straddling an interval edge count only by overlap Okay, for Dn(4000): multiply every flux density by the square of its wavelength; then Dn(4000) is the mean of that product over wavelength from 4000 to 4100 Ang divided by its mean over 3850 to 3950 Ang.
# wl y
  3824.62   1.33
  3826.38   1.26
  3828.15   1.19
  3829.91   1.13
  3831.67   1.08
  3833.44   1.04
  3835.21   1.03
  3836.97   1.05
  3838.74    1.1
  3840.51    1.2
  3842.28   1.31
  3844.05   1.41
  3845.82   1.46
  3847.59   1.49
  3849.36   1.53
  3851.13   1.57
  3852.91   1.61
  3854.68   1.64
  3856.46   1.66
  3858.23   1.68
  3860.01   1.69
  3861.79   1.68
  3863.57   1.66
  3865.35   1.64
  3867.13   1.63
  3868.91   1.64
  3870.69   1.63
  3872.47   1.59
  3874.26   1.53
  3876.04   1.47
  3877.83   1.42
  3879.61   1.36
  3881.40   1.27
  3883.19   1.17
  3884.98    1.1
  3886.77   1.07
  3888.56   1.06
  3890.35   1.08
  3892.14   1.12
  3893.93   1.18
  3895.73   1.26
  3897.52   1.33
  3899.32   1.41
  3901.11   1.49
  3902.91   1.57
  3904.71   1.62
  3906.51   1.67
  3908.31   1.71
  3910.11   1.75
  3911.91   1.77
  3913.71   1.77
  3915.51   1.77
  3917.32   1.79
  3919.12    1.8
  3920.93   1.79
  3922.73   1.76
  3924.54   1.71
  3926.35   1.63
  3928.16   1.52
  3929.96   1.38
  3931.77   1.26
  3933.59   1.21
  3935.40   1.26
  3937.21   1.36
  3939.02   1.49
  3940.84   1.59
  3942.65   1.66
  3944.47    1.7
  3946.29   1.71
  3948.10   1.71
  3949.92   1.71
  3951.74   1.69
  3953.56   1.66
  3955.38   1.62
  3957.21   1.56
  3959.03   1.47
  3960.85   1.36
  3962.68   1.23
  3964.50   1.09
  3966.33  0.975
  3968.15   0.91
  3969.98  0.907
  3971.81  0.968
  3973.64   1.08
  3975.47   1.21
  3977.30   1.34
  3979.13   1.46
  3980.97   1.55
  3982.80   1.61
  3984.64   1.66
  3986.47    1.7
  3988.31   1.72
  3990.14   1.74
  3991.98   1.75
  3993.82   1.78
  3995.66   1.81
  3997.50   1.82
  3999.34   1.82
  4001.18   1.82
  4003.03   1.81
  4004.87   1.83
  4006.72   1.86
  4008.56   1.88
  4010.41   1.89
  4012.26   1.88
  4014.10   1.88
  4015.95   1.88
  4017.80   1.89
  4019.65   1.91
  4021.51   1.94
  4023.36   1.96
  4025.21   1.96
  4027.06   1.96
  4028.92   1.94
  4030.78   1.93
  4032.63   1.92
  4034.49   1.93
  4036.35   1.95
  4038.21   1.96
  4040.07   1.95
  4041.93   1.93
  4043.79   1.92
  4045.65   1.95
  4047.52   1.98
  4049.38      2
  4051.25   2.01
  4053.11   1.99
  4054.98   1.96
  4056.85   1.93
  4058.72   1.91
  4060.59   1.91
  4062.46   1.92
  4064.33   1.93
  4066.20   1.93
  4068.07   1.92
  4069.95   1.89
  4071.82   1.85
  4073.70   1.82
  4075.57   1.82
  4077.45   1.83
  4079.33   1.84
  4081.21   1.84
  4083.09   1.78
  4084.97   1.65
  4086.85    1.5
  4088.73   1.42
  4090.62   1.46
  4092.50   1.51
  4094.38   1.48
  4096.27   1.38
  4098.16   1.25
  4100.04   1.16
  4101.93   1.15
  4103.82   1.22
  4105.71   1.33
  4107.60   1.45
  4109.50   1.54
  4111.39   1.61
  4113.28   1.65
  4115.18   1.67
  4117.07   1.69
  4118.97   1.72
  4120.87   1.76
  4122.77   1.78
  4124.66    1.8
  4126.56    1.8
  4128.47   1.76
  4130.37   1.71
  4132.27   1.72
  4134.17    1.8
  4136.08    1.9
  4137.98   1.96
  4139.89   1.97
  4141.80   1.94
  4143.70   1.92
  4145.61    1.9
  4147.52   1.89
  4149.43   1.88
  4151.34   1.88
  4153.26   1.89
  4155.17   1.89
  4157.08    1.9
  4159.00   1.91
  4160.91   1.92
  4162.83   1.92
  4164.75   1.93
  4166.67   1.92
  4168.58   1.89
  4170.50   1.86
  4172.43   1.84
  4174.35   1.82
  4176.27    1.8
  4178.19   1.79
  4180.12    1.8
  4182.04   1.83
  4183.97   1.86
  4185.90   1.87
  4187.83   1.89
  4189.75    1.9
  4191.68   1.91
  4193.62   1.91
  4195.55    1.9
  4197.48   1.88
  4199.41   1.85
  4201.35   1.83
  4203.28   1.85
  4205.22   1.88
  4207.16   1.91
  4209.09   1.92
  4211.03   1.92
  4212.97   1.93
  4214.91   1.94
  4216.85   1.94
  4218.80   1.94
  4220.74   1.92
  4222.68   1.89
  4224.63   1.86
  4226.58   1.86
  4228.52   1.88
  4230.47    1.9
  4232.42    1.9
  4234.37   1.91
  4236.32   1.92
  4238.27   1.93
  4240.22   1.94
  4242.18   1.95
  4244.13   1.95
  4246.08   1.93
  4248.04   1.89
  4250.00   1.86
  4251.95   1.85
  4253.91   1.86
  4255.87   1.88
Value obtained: 1.3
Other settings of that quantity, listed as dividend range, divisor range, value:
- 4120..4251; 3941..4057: 1.20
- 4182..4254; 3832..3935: 1.53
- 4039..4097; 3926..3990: 1.34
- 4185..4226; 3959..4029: 1.29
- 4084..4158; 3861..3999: 1.23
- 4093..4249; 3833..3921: 1.43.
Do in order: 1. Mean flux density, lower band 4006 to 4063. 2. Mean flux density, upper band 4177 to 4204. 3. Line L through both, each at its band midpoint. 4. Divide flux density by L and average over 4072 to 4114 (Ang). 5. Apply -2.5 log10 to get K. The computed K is 0.23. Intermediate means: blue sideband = 1.93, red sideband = 1.86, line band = 1.54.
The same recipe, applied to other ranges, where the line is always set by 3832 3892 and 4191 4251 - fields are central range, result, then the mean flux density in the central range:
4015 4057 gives -0.18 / 1.95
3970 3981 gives 0.27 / 1.22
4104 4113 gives 0.19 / 1.47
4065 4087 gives -0.07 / 1.82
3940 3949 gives -0.11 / 1.68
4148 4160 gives -0.05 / 1.89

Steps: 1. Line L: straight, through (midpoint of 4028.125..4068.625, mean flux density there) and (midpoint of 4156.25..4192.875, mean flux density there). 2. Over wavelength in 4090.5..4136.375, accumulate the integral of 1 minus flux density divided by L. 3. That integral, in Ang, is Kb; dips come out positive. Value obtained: 8.1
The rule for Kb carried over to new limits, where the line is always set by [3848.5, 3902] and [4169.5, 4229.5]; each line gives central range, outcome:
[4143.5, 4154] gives -0.5 Ang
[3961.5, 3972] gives 3.6 Ang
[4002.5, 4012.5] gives -1.5 Ang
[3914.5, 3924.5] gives -1.9 Ang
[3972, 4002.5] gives -0.2 Ang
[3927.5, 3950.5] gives 0.4 Ang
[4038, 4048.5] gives -1.8 Ang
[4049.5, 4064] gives -2.3 Ang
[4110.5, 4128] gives 0.5 Ang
